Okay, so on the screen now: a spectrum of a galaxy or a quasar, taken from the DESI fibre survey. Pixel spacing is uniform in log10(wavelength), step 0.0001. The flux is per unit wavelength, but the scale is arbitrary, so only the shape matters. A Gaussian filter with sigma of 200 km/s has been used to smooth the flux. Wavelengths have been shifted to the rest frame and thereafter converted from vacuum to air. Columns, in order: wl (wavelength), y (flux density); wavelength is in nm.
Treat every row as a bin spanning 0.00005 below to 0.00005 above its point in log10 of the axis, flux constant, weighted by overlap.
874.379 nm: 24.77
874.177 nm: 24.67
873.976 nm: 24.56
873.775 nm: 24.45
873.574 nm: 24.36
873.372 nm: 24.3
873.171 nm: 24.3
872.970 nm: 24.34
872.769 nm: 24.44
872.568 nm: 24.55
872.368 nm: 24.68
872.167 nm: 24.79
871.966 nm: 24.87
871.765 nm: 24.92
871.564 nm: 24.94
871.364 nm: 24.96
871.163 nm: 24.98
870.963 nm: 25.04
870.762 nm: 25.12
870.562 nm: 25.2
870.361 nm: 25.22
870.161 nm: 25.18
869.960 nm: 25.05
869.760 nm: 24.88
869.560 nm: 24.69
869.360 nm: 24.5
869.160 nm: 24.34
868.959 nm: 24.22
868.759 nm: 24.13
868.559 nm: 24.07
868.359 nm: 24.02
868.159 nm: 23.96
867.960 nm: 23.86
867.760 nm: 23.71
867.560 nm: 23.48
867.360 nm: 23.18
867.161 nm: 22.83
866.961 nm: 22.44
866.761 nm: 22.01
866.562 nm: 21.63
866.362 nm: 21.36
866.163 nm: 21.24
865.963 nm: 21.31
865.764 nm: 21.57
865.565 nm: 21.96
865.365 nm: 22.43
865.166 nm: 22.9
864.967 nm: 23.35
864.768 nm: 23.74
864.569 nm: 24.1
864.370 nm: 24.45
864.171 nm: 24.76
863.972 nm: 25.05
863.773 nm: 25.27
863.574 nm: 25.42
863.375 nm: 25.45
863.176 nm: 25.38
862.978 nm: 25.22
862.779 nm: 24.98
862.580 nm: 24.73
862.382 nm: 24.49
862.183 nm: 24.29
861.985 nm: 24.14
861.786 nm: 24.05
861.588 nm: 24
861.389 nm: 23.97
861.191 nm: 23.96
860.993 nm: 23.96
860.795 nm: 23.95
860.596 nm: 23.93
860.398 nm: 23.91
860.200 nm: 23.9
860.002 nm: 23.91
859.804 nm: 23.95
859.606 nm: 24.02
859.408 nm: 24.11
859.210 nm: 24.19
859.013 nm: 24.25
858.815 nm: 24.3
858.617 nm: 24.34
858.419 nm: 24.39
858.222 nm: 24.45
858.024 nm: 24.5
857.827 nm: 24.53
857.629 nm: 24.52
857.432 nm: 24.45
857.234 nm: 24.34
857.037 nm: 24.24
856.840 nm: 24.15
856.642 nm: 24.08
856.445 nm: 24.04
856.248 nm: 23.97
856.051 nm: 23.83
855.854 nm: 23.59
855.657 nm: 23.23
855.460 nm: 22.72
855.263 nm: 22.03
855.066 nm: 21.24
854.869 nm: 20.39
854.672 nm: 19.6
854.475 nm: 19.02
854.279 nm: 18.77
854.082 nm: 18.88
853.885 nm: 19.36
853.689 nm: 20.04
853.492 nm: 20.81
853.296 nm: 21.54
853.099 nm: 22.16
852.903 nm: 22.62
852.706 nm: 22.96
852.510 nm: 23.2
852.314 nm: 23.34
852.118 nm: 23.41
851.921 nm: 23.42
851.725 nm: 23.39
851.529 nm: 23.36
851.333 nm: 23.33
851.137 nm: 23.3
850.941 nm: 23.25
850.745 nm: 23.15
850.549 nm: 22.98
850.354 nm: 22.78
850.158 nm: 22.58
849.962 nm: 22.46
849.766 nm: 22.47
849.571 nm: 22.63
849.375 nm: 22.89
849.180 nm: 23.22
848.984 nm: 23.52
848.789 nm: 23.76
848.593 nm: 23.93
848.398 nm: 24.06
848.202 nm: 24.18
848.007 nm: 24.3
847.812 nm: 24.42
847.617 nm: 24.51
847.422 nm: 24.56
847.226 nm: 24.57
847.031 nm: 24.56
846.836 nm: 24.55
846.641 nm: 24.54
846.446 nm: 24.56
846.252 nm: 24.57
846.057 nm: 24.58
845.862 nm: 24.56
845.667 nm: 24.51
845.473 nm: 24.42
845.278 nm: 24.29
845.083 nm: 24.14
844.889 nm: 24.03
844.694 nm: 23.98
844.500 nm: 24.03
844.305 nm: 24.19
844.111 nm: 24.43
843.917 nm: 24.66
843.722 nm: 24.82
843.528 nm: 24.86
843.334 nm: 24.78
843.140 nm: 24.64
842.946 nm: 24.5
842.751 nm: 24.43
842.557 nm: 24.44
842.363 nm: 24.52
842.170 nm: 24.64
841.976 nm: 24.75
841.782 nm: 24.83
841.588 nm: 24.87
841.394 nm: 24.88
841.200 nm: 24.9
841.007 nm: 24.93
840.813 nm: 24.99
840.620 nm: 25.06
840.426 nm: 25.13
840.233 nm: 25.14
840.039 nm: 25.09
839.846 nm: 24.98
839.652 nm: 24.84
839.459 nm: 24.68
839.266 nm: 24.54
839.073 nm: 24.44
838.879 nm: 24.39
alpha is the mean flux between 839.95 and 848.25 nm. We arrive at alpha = 24.6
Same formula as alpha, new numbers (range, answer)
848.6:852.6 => 23.1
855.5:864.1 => 24.3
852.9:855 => 20.2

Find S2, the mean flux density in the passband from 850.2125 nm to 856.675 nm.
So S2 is 22.2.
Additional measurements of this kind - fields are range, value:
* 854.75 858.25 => 23.5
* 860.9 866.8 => 23.7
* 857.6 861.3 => 24.2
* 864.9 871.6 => 23.6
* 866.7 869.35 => 23.6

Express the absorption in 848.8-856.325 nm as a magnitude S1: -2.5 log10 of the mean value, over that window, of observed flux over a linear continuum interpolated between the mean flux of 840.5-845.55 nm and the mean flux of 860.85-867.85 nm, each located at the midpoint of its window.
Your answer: 0.09 mag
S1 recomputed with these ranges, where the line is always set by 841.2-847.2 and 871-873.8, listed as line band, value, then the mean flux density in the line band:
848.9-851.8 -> 0.07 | 23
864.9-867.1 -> 0.12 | 22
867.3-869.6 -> 0.03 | 24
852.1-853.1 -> 0.07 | 23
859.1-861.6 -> 0.03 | 24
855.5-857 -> 0.03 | 23.8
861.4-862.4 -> 0.02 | 24.1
